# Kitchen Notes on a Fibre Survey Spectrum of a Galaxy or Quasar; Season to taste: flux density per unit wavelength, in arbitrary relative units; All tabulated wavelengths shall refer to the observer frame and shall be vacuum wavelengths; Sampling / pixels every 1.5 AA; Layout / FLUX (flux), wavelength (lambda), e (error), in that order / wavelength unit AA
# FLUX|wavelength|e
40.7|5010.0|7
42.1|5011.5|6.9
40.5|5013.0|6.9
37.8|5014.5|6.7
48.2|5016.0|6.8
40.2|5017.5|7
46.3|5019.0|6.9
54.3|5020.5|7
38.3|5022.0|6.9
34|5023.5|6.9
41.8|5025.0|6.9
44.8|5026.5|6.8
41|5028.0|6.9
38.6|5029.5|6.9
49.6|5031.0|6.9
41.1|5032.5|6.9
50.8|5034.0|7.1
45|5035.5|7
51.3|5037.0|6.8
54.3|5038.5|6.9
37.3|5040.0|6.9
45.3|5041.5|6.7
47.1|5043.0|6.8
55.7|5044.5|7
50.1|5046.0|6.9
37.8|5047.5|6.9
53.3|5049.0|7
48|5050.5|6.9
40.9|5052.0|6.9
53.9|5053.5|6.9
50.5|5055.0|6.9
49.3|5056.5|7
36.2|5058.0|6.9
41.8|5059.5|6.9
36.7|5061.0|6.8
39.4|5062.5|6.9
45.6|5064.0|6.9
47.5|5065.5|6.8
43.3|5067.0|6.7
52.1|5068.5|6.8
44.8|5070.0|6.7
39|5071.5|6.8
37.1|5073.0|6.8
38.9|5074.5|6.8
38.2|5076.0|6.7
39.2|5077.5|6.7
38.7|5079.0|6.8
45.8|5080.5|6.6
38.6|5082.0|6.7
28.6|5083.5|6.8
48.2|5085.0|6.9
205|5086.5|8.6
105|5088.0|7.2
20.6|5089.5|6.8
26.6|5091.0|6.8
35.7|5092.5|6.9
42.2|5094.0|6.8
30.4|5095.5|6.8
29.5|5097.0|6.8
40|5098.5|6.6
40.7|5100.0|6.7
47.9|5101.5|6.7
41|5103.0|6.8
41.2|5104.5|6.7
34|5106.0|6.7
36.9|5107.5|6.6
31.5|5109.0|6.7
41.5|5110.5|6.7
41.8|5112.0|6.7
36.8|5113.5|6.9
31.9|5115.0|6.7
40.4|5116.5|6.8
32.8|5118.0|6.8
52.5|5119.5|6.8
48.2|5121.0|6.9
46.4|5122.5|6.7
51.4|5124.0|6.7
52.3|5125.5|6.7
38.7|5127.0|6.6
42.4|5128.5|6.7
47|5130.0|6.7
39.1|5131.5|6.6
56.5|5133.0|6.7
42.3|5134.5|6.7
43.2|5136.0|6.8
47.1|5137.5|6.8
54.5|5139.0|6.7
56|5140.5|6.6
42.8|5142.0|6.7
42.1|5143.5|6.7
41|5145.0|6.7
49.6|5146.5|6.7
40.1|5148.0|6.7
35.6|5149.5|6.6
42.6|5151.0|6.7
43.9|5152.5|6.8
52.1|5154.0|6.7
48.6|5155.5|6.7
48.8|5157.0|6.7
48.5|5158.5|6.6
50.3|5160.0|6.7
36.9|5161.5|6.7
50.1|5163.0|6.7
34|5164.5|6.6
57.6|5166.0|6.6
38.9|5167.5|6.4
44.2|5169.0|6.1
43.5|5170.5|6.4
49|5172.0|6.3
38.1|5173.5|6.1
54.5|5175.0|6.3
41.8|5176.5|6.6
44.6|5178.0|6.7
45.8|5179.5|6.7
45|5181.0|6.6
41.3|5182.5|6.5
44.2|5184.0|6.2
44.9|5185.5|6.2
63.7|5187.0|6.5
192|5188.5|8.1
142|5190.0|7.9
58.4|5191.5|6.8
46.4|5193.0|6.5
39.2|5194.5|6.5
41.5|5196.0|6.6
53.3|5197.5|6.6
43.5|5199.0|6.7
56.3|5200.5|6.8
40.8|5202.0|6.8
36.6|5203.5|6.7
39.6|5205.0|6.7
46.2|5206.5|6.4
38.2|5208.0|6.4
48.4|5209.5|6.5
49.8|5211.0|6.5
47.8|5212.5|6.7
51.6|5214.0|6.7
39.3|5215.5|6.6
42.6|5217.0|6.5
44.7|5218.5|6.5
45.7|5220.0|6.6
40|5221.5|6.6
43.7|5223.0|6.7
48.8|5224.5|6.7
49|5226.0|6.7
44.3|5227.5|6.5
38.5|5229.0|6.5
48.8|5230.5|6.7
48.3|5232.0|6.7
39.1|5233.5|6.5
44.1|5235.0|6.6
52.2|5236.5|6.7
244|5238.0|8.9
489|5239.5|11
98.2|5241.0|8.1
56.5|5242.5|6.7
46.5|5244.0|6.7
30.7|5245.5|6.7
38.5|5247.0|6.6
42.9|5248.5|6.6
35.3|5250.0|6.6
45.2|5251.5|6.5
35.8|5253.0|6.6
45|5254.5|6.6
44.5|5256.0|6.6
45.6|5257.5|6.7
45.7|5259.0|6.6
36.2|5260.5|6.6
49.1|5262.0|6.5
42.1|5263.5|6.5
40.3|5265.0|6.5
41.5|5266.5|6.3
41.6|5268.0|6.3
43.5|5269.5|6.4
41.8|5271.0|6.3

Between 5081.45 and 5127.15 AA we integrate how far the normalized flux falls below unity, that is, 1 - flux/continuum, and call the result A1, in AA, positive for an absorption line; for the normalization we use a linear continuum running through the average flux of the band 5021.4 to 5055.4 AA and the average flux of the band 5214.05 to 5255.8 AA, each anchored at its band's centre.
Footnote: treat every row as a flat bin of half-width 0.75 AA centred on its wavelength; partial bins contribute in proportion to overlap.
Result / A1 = 5.7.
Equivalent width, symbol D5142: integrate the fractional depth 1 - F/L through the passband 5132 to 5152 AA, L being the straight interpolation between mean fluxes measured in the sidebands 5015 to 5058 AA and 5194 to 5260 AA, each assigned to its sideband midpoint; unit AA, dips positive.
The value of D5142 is 3.0 AA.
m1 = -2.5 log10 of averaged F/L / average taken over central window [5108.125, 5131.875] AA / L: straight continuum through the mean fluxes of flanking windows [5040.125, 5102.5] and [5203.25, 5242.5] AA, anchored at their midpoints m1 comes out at 0.29 mag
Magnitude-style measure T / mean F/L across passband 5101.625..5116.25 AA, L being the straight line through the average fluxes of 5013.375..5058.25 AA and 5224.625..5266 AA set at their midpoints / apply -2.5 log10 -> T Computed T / 0.376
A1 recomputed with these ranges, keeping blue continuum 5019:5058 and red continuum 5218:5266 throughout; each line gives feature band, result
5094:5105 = 2.8 AA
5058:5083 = 3.9 AA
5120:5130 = 1.4 AA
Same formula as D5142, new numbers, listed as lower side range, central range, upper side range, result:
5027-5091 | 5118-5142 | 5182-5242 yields 4.5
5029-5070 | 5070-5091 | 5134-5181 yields -3.8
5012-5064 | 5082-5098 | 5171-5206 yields -2.4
